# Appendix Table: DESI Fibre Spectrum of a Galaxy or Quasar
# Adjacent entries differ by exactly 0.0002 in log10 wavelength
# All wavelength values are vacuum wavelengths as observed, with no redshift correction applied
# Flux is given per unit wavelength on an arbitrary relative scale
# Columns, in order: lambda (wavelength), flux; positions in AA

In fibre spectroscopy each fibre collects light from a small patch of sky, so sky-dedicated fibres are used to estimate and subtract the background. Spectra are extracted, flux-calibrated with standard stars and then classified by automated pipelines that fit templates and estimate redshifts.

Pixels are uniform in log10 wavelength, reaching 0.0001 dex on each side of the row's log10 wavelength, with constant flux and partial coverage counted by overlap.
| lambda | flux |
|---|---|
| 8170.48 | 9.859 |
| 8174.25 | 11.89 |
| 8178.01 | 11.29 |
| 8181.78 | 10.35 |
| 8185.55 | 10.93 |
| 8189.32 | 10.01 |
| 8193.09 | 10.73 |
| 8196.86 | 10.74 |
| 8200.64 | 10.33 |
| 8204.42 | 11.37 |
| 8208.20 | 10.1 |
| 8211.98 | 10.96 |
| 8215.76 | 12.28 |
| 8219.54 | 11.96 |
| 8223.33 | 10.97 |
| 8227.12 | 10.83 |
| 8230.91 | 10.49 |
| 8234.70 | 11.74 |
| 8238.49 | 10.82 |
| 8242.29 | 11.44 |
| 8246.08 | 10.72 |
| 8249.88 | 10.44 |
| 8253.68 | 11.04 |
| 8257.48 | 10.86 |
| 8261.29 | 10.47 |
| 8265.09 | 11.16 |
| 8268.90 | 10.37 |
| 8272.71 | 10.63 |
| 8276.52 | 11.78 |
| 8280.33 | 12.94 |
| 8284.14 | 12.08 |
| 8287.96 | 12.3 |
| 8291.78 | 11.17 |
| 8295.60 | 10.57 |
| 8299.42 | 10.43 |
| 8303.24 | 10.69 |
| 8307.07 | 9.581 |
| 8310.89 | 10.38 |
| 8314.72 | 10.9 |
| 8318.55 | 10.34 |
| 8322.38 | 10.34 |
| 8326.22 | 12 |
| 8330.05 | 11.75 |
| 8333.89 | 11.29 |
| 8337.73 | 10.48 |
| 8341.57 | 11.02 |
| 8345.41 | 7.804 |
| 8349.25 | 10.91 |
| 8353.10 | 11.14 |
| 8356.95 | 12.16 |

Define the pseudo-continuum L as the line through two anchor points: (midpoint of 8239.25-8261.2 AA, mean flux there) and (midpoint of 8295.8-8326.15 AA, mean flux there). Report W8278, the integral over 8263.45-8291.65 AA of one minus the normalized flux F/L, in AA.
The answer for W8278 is -2.4 AA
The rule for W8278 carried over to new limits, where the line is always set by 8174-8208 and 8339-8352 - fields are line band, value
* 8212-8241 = -1.9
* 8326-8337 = -1.5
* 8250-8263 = -0.4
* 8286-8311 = -1.2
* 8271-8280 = -1.0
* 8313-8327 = -0.9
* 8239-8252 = -0.5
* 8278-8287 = -1.9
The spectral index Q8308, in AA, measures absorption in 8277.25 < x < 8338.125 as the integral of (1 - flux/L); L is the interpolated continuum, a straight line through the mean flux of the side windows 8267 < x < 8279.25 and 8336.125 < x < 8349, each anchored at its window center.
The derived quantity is -3.6 AA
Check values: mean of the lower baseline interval 11.1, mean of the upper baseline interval 9.9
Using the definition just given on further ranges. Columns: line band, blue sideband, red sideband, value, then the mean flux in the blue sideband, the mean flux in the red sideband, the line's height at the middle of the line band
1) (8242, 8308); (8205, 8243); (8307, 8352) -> -0.9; 11.2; 10.6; 10.9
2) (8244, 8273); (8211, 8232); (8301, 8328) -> 0.8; 11.3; 10.6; 11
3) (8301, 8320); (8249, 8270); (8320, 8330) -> 1.3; 10.7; 11.2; 11.1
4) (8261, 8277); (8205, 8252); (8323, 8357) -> 0.2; 11.1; 10.9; 11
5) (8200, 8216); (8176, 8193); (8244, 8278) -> -0.3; 10.7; 10.8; 10.7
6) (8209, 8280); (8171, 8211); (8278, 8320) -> -1.2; 10.7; 11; 10.9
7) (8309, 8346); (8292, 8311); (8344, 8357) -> -1.2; 10.4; 10.4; 10.4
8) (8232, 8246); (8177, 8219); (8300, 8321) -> -0.7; 10.9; 10.4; 10.7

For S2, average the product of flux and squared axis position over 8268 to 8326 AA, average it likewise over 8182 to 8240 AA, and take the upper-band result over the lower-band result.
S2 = 1.03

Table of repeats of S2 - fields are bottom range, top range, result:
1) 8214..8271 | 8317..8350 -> 0.99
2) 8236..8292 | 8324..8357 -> 0.99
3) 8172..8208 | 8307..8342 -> 1.04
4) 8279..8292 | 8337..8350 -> 0.83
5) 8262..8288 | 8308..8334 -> 0.96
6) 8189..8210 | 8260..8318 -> 1.06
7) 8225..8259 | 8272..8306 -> 1.05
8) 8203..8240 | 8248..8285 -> 1.01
